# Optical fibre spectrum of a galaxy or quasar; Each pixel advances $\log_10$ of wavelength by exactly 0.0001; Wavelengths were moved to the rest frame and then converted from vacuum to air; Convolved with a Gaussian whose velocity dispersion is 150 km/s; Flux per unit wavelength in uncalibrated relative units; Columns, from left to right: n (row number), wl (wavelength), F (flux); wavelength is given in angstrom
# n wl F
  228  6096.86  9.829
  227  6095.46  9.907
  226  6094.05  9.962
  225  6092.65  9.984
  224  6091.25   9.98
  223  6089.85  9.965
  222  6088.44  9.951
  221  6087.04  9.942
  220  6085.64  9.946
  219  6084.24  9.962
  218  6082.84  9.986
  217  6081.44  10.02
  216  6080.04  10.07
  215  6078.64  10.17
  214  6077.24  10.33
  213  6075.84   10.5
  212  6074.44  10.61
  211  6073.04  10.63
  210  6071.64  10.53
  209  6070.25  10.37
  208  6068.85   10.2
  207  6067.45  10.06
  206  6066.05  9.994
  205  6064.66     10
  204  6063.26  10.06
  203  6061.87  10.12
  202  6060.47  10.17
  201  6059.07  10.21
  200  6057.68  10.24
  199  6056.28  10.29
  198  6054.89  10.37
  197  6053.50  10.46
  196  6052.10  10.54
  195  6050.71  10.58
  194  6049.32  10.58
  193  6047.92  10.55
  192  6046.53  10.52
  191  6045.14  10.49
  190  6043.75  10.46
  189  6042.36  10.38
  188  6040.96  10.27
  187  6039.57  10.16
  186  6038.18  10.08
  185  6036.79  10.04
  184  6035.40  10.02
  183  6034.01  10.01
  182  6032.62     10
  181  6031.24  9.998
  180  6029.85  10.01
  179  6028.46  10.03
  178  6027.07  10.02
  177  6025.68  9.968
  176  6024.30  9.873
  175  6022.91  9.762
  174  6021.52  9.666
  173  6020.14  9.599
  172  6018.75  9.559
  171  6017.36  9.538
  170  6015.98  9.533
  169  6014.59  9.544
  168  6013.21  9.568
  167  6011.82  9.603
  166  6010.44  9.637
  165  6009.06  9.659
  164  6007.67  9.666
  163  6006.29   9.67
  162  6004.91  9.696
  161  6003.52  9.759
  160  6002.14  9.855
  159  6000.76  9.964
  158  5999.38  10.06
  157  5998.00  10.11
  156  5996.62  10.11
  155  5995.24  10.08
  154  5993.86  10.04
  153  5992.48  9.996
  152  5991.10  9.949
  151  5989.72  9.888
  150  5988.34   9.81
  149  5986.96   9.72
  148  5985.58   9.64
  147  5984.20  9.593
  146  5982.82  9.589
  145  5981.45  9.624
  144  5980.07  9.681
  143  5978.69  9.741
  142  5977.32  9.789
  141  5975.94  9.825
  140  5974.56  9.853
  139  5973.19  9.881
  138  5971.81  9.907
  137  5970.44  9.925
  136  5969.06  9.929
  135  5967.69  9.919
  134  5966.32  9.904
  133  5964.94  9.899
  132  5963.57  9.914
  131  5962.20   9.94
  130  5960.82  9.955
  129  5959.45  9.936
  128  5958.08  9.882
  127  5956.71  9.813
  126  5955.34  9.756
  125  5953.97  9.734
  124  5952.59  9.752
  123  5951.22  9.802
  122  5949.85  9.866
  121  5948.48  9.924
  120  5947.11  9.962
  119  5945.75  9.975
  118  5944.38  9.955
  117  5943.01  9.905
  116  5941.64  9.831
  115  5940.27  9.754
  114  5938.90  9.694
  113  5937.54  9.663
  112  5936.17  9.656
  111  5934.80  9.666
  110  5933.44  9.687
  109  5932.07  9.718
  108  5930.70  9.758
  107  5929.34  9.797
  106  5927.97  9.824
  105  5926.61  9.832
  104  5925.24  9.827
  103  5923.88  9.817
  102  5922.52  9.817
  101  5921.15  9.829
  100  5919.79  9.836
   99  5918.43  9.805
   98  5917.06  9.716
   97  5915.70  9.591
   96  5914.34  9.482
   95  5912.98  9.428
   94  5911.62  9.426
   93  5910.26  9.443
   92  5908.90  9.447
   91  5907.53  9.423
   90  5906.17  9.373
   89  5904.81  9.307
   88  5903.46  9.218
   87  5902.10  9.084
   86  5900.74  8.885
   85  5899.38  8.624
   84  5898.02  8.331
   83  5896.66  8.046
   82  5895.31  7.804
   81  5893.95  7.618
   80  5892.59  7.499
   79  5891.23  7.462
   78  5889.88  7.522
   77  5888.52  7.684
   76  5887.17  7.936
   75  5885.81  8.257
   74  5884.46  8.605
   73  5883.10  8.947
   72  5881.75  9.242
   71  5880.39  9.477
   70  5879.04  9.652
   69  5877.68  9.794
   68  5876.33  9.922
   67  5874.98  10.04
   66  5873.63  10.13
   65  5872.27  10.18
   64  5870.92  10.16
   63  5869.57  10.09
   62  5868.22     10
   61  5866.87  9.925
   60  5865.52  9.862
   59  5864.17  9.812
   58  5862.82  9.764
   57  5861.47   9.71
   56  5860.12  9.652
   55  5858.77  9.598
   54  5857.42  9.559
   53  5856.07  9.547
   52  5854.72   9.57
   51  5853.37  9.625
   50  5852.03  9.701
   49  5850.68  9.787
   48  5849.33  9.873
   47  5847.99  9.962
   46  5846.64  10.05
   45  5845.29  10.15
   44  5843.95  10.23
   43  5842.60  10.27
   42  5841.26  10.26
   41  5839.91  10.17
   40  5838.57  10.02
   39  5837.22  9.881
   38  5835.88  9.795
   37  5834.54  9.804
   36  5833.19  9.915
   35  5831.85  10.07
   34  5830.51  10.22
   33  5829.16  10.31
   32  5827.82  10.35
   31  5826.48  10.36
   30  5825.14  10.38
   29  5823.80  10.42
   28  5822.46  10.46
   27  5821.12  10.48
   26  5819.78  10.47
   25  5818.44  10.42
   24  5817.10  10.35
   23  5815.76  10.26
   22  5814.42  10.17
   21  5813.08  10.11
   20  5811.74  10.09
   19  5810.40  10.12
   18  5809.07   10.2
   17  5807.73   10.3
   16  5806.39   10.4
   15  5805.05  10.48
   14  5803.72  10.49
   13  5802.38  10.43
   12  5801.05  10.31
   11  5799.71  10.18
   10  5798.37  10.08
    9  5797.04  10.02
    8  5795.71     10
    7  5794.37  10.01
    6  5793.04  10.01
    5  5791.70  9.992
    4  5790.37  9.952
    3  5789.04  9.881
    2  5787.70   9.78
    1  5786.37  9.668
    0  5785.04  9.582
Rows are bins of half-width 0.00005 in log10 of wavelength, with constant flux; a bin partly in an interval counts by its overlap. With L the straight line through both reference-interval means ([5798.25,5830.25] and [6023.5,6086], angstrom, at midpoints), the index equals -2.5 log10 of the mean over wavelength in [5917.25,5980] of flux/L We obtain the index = 0.047 mag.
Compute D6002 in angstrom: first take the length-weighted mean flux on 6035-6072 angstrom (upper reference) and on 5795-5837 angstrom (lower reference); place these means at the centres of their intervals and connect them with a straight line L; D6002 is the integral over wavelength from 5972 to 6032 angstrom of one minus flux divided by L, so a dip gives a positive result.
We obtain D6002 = 2.8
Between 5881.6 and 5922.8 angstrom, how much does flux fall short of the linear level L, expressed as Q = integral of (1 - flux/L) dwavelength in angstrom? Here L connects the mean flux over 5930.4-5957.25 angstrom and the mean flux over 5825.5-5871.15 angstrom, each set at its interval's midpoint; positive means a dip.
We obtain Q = 4.22 angstrom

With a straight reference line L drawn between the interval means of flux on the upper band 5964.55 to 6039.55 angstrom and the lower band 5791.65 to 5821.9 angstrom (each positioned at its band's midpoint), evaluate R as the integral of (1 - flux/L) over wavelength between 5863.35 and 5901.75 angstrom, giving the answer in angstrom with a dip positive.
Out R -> 4.2 angstrom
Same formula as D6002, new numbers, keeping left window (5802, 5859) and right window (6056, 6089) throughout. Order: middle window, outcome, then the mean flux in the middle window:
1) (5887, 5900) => 2.9 angstrom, 7.85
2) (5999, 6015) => 0.7 angstrom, 9.72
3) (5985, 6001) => 0.3 angstrom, 9.95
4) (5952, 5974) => 0.6 angstrom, 9.88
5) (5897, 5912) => 1.5 angstrom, 9.11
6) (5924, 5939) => 0.6 angstrom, 9.75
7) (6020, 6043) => 0.4 angstrom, 10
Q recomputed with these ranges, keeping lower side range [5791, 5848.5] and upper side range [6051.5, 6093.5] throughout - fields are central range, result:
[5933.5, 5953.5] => 0.7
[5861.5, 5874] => 0.3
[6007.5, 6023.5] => 0.9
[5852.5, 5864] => 0.6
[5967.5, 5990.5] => 0.9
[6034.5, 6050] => -0.2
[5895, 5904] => 1.4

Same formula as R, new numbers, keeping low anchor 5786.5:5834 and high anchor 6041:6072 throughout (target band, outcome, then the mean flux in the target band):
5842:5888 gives 2.5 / 9.67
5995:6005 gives 0.3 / 9.97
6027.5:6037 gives 0.3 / 10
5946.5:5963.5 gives 0.7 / 9.86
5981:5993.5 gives 0.6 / 9.77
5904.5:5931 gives 1.6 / 9.64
